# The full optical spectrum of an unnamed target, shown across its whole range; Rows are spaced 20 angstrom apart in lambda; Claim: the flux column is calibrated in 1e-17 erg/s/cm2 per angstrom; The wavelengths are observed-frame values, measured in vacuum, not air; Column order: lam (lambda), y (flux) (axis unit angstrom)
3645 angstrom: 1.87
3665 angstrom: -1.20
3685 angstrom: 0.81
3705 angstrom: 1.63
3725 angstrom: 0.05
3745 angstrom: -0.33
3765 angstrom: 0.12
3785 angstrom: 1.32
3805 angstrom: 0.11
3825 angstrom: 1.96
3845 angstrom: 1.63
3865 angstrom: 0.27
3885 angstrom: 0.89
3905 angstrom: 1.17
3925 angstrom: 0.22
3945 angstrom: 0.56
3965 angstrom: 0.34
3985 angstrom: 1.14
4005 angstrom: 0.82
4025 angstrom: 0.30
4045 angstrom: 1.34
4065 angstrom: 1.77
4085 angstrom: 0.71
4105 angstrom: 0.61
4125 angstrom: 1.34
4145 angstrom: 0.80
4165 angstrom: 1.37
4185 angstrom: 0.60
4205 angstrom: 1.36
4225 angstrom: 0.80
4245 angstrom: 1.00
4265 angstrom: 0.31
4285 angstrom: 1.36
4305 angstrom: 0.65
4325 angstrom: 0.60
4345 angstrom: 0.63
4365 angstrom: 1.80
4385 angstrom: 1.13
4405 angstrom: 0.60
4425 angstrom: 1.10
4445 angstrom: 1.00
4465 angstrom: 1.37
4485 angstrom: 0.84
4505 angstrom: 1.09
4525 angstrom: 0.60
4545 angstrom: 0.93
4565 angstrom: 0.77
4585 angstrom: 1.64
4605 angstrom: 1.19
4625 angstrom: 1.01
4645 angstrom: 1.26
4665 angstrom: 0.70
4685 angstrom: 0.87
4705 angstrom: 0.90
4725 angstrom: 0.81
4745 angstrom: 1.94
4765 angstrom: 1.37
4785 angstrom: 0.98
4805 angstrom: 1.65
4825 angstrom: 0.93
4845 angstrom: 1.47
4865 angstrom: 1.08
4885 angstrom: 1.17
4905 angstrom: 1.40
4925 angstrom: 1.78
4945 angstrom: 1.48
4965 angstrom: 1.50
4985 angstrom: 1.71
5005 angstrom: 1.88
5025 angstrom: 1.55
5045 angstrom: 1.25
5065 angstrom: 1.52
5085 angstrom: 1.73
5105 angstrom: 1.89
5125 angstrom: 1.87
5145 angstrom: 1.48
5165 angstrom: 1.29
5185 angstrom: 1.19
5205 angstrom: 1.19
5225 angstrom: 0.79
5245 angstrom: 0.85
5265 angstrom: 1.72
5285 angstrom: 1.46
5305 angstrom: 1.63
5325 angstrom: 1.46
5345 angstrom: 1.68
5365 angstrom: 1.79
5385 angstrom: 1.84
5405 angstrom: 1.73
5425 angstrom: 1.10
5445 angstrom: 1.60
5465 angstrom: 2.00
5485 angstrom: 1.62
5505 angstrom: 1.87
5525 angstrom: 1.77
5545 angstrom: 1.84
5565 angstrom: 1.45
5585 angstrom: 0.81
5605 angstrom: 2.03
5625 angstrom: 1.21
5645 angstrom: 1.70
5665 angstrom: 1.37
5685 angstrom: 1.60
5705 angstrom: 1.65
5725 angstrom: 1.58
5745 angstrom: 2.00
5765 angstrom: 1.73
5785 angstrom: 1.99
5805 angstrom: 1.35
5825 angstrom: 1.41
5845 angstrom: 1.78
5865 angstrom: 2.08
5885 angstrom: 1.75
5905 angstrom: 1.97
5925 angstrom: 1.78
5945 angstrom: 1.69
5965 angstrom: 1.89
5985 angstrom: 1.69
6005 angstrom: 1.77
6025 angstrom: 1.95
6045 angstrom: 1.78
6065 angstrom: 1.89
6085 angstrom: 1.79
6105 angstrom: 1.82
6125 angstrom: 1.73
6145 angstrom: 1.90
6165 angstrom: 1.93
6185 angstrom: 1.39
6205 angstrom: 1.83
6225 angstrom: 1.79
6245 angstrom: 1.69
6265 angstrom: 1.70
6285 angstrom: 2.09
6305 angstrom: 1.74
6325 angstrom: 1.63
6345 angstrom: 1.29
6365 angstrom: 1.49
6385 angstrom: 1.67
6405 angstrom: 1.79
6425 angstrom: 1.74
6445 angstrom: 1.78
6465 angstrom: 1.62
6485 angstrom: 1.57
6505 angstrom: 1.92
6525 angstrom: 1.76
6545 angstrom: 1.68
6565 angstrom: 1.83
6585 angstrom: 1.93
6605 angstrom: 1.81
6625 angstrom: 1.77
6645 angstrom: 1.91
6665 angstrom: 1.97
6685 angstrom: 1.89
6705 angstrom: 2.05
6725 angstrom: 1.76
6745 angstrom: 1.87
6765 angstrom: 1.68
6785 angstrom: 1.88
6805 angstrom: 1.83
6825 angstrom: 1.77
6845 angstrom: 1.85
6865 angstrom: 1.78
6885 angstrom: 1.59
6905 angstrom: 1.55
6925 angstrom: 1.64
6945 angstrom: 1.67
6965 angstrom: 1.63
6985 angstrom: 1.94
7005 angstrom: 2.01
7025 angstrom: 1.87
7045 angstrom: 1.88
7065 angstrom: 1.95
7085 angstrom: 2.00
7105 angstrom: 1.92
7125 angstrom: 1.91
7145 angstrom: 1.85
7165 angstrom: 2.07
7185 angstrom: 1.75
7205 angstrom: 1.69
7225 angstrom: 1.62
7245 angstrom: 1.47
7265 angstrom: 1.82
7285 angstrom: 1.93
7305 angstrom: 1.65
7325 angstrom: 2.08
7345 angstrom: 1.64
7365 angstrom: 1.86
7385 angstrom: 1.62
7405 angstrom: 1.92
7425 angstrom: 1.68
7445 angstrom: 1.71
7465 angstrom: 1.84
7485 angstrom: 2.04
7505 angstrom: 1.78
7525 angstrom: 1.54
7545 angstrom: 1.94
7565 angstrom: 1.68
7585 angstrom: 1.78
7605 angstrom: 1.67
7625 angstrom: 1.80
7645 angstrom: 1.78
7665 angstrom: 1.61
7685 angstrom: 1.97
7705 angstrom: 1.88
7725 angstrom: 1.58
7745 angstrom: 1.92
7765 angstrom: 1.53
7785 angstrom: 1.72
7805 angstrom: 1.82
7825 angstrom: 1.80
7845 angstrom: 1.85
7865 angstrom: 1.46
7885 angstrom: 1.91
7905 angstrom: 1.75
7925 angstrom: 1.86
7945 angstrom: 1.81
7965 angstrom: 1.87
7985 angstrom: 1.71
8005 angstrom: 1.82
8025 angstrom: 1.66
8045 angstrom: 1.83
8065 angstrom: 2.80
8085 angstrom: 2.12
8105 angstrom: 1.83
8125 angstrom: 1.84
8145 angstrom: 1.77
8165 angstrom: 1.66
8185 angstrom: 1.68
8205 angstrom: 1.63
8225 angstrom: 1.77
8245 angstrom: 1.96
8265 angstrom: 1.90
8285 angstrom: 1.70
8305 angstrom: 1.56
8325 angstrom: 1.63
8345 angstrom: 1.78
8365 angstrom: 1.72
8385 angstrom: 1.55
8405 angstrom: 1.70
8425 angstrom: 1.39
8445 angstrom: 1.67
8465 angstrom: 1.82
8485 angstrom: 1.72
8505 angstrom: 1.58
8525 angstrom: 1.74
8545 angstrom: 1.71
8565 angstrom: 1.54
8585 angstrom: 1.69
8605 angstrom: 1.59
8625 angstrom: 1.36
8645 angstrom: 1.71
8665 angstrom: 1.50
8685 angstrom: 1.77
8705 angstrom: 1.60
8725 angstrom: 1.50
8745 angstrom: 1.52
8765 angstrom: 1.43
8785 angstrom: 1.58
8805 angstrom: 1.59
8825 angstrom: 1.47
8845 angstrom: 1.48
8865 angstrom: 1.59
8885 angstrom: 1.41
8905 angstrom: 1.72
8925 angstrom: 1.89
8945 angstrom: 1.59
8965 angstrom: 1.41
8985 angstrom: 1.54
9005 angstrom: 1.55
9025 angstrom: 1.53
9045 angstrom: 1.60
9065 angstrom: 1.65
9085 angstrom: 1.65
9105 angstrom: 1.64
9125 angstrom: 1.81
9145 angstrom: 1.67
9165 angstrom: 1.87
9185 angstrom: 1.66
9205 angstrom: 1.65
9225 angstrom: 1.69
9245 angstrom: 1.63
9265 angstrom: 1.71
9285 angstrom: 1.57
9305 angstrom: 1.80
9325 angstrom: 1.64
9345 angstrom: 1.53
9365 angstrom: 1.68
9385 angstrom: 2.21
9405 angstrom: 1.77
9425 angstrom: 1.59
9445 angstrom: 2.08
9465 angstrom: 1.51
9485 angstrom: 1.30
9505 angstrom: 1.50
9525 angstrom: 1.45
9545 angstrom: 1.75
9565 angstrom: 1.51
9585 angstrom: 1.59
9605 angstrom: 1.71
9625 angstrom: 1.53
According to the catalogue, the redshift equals 0.23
